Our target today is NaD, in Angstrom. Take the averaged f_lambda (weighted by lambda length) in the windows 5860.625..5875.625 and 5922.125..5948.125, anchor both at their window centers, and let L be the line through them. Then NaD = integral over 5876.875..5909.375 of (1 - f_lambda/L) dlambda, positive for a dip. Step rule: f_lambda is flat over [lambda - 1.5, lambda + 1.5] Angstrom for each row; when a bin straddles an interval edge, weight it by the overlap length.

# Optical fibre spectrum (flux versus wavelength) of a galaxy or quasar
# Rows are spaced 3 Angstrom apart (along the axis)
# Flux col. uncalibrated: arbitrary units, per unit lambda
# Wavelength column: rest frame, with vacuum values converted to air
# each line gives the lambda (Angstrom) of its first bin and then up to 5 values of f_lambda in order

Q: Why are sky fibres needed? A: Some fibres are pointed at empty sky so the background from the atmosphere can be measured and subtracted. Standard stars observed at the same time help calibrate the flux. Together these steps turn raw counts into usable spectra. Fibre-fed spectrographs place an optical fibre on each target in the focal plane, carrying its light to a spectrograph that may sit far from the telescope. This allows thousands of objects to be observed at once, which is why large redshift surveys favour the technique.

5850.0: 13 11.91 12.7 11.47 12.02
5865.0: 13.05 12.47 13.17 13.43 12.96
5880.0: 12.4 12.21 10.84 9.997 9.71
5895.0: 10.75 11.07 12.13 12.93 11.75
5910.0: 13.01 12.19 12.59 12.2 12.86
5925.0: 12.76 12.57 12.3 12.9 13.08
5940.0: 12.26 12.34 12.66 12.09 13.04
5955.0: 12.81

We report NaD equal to 3.2 Angstrom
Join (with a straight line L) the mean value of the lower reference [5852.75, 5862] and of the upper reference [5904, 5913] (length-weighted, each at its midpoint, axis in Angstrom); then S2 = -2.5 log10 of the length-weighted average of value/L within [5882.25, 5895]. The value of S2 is 0.16 mag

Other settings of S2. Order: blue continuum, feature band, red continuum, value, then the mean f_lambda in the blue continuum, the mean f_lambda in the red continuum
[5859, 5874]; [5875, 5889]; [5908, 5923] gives 0.06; 12.6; 12.5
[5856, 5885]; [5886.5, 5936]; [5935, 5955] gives 0.05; 12.6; 12.6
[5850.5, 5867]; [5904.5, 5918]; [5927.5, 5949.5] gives 0.00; 12.3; 12.5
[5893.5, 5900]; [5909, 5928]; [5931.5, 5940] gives -0.05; 11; 12.8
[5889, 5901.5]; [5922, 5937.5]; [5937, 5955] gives -0.07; 10.7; 12.6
